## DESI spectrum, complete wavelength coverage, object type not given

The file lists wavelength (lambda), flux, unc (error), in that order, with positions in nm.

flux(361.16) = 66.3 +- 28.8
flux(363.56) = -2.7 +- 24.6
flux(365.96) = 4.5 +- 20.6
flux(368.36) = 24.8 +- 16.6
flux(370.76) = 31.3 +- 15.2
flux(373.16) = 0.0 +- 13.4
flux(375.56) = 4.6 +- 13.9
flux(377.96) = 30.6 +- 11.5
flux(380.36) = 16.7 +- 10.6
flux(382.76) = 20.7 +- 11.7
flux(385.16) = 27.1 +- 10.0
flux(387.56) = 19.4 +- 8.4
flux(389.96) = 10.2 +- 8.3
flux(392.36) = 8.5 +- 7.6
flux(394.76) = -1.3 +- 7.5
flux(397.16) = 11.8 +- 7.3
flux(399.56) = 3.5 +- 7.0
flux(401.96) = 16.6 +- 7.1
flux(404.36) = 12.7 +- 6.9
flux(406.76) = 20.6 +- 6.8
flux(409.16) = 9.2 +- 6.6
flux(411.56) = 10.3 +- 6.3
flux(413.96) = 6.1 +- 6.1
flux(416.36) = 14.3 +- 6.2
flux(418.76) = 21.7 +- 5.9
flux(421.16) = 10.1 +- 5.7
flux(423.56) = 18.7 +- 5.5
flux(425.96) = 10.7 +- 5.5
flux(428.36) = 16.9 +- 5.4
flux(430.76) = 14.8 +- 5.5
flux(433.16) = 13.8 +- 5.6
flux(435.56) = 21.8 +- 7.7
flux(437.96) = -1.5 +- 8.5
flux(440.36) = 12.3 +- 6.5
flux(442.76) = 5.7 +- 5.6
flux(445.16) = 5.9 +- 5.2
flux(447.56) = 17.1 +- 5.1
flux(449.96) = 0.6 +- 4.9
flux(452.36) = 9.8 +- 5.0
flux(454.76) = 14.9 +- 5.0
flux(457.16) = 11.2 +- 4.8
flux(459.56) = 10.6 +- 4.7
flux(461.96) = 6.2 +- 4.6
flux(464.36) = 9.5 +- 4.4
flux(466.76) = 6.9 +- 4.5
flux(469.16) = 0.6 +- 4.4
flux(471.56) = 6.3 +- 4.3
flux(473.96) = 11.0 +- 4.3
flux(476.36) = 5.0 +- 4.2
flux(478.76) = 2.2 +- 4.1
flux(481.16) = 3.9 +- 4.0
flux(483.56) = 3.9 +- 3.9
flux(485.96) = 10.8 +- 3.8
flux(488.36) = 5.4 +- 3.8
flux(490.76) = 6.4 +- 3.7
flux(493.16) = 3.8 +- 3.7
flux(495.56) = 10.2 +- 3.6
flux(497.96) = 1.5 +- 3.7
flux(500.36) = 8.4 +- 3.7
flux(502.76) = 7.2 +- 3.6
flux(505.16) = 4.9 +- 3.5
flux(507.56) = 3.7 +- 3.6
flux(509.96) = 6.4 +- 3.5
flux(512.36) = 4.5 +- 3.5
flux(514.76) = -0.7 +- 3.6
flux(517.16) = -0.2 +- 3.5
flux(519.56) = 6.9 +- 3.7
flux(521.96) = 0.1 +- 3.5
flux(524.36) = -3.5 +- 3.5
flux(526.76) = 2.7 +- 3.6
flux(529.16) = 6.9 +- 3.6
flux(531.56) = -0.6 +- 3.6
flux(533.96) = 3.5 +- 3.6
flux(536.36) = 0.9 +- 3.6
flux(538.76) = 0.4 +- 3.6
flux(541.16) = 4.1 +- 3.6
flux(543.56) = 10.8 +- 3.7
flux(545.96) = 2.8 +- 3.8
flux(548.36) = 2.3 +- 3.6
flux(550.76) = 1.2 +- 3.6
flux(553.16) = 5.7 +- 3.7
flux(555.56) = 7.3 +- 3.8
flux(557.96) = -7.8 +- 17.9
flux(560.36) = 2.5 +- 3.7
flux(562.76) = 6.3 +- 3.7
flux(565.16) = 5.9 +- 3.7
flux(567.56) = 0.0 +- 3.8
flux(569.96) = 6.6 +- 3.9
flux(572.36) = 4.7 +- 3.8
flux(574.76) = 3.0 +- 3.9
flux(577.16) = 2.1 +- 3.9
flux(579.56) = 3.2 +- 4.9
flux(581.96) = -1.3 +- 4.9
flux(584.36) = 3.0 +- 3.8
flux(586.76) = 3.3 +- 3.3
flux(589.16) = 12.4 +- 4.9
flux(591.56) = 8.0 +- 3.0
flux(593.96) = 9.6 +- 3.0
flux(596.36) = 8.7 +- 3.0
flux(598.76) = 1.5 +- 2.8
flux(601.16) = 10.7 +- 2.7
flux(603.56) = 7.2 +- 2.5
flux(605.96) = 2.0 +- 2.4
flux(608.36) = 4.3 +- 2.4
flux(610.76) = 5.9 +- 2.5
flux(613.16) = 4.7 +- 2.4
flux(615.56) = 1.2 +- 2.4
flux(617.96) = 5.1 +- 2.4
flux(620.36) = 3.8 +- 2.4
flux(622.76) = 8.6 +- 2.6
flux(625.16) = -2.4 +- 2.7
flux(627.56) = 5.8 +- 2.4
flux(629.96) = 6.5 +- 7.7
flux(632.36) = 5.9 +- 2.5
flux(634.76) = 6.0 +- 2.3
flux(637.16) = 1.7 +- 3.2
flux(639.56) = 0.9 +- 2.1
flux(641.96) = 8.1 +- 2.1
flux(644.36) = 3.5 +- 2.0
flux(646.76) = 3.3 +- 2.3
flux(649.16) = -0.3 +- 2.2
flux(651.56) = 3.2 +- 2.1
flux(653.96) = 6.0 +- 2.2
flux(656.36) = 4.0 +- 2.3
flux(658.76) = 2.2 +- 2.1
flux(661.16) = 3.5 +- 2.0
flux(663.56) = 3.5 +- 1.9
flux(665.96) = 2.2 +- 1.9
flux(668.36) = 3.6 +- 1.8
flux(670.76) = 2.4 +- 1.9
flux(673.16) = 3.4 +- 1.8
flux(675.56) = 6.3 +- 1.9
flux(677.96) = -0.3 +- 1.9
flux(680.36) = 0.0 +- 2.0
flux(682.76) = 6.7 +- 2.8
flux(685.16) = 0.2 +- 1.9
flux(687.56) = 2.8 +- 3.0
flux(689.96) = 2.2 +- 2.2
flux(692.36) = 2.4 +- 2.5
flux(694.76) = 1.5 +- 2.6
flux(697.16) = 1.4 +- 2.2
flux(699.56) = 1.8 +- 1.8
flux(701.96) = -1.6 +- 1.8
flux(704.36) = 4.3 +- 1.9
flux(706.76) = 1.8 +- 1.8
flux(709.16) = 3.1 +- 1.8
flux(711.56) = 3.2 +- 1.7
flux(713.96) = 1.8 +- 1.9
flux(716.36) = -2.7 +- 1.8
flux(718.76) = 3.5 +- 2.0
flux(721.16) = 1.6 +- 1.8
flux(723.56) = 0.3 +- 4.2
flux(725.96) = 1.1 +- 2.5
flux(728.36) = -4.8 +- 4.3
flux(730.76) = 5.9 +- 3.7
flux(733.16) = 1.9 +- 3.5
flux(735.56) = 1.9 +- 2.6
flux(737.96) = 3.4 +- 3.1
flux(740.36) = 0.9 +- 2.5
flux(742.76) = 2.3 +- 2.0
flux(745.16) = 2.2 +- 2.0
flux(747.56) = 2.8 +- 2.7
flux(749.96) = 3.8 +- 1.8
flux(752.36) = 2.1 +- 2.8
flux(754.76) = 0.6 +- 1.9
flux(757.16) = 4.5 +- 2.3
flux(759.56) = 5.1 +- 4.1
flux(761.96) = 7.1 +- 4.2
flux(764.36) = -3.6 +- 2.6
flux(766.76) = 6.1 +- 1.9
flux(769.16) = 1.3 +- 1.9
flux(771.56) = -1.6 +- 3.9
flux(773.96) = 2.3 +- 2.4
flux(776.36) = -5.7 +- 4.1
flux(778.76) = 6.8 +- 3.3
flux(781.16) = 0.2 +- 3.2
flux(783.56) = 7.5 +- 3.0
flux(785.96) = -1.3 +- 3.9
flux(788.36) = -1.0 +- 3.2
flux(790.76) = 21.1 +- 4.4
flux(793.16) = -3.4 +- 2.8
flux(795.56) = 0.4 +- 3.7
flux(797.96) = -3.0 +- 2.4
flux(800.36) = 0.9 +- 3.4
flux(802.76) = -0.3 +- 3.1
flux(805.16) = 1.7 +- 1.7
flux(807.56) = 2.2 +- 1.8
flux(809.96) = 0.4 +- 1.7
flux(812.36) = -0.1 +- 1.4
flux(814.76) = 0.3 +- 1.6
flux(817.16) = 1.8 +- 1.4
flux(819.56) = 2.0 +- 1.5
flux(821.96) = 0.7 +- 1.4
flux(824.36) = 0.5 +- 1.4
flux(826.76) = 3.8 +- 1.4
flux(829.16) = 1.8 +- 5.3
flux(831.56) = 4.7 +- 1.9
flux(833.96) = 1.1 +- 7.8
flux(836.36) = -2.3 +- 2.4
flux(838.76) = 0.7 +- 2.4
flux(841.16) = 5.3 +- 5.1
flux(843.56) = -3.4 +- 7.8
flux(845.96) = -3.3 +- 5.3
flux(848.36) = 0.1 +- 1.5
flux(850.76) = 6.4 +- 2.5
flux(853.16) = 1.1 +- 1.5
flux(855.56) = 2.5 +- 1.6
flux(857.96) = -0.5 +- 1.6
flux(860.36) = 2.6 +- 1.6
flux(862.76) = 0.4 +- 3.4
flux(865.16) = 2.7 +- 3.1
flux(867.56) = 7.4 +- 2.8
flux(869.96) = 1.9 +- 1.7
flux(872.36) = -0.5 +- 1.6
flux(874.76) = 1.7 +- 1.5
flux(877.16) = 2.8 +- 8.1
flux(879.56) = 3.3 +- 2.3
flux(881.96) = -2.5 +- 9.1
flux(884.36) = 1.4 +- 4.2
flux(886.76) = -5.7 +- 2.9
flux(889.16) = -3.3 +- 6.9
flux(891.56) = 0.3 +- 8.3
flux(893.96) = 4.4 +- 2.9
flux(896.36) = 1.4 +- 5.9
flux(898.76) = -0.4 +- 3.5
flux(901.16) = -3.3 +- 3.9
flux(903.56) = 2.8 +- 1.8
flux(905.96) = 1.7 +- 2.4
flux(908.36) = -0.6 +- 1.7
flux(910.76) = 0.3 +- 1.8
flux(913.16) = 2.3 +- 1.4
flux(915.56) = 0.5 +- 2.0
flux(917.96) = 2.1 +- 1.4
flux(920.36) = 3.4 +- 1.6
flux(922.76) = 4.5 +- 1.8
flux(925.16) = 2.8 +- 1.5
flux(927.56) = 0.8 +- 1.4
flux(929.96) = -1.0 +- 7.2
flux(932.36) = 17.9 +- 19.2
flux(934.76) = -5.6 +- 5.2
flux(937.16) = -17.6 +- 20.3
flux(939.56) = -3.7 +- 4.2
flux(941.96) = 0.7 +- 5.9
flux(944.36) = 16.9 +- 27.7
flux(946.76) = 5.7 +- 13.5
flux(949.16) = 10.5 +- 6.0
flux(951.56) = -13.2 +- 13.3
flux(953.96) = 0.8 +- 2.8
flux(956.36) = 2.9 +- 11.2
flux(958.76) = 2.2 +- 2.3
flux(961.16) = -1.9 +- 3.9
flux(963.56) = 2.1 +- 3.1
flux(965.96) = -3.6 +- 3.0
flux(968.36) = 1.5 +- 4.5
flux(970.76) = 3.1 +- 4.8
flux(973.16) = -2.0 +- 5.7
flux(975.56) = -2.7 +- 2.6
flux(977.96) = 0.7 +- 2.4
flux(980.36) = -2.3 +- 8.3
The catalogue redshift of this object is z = 0.578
